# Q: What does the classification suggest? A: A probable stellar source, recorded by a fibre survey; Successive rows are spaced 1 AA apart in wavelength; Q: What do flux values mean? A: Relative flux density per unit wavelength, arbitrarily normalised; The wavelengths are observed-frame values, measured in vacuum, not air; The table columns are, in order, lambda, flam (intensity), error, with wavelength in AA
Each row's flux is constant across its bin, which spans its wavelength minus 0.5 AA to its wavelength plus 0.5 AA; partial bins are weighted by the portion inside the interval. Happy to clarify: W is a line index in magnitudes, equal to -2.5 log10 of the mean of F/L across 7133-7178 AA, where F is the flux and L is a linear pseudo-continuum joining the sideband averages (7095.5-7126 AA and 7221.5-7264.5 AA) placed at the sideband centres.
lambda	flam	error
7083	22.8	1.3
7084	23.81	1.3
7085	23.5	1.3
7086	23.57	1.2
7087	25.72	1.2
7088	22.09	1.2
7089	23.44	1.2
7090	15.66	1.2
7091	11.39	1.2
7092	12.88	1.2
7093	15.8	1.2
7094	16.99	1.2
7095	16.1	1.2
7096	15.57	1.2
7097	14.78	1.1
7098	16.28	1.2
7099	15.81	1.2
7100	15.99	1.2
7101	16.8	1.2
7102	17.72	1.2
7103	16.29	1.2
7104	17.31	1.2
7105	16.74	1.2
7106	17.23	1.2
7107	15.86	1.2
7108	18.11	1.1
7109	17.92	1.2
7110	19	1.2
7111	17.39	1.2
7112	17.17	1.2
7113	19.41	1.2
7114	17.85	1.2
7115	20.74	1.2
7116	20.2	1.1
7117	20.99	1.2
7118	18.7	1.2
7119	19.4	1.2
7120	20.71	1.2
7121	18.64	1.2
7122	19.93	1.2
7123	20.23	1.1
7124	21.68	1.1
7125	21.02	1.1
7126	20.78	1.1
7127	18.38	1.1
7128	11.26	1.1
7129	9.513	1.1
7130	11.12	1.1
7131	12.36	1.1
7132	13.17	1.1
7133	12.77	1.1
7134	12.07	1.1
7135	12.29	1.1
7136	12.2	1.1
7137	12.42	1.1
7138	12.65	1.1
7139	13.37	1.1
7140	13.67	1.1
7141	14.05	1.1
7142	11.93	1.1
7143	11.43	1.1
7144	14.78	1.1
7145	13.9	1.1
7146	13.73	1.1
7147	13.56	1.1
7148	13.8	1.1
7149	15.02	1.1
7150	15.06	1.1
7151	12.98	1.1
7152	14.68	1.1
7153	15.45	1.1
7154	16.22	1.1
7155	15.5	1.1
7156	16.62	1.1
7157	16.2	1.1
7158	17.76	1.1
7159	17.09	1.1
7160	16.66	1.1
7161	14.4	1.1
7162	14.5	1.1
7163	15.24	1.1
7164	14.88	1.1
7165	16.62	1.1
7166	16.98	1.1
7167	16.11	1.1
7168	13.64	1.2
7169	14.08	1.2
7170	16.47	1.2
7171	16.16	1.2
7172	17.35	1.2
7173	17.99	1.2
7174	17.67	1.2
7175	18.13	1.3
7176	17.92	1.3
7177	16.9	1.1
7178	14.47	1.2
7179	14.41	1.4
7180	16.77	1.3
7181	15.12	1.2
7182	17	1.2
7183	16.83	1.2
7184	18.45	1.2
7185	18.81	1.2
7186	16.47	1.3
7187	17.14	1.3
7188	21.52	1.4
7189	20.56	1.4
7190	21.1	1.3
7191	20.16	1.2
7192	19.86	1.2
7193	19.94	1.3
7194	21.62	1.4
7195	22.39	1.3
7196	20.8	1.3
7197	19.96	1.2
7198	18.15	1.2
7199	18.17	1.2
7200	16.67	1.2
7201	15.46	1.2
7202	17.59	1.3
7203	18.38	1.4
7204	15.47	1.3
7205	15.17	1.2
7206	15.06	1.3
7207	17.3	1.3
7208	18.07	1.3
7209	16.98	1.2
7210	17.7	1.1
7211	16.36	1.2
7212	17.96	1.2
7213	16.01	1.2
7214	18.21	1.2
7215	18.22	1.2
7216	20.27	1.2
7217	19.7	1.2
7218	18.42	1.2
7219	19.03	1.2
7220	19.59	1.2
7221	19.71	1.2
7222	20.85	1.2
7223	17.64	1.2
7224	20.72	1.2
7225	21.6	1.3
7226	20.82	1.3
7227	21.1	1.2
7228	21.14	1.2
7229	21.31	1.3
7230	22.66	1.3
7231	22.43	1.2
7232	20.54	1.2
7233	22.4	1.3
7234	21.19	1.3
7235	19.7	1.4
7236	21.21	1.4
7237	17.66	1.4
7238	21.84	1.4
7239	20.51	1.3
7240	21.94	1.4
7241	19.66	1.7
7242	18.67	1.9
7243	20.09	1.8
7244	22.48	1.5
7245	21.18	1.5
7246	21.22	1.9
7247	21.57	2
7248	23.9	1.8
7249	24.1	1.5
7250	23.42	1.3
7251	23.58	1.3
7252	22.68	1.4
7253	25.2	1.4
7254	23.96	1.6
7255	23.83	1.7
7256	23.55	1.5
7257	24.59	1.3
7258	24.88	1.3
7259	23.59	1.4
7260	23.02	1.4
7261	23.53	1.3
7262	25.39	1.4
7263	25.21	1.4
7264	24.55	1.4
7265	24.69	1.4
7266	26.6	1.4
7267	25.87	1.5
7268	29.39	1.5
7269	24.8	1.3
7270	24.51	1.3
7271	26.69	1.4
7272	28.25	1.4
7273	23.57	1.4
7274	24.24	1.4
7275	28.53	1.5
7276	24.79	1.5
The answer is 0.29 mag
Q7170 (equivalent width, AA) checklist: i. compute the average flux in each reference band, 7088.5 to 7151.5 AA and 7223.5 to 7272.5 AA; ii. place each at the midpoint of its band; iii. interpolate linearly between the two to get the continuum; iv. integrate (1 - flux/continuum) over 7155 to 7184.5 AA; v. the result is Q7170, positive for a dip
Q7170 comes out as 3.8 AA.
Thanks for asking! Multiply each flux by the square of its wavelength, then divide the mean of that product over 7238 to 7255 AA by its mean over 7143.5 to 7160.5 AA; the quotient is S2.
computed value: 1.5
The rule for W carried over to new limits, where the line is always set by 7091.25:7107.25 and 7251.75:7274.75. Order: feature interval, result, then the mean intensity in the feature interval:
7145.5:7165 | 0.24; 15.3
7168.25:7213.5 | 0.19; 17.7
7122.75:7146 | 0.26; 14.1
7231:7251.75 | 0.12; 21.4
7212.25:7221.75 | 0.19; 18.8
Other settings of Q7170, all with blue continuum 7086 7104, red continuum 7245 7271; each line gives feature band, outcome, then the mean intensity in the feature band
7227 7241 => 1.3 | 21.1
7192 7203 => 1.3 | 19.1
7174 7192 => 2.8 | 17.8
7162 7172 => 2.3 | 15.6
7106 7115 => 0.0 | 18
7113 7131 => 0.2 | 18.2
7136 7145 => 2.9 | 13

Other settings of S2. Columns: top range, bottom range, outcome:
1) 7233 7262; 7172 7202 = 1.24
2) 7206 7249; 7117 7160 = 1.34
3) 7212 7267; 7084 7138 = 1.31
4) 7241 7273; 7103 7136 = 1.46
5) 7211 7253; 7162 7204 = 1.19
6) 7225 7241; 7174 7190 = 1.22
